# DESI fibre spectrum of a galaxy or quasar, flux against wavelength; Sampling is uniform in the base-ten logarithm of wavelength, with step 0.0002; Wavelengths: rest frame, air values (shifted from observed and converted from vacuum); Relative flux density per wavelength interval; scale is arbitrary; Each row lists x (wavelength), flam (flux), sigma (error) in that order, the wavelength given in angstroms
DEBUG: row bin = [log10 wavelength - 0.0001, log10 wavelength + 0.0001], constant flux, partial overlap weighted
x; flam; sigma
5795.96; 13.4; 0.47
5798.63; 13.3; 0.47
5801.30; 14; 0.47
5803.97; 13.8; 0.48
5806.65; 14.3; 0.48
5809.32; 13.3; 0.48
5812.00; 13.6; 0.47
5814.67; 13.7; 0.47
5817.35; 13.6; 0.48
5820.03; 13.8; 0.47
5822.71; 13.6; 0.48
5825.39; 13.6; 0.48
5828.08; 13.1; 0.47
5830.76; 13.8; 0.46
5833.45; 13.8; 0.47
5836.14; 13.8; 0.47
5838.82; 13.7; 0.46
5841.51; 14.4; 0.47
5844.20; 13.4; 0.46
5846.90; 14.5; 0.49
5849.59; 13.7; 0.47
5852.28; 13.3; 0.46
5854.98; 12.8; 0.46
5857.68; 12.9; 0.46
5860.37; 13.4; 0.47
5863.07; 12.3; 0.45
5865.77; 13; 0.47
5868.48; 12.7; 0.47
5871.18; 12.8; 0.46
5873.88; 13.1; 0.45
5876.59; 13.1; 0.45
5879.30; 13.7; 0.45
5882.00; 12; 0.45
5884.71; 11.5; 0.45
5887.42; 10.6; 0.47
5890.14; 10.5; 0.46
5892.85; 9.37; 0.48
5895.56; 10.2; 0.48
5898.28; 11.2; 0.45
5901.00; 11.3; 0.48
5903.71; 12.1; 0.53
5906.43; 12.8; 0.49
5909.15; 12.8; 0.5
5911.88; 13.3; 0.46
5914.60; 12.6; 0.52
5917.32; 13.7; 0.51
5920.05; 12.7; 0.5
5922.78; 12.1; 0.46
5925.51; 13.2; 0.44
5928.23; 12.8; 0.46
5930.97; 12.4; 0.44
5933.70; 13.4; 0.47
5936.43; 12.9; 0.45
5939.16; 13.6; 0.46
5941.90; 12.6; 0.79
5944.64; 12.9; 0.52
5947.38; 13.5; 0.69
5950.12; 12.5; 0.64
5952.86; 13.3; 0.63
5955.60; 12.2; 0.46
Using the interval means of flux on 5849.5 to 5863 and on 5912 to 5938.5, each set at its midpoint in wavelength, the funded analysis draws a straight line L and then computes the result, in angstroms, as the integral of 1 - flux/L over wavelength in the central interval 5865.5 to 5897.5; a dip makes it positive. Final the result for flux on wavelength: 2.9 angstroms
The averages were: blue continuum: 13.1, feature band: 11.8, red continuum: 12.9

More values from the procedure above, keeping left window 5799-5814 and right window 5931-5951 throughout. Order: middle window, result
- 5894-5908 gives 1.84 angstroms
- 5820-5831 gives 0.11 angstroms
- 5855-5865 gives 0.45 angstroms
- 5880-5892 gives 1.91 angstroms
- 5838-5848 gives -0.32 angstroms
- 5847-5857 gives 0.09 angstroms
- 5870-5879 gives 0.21 angstroms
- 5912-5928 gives 0.31 angstroms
